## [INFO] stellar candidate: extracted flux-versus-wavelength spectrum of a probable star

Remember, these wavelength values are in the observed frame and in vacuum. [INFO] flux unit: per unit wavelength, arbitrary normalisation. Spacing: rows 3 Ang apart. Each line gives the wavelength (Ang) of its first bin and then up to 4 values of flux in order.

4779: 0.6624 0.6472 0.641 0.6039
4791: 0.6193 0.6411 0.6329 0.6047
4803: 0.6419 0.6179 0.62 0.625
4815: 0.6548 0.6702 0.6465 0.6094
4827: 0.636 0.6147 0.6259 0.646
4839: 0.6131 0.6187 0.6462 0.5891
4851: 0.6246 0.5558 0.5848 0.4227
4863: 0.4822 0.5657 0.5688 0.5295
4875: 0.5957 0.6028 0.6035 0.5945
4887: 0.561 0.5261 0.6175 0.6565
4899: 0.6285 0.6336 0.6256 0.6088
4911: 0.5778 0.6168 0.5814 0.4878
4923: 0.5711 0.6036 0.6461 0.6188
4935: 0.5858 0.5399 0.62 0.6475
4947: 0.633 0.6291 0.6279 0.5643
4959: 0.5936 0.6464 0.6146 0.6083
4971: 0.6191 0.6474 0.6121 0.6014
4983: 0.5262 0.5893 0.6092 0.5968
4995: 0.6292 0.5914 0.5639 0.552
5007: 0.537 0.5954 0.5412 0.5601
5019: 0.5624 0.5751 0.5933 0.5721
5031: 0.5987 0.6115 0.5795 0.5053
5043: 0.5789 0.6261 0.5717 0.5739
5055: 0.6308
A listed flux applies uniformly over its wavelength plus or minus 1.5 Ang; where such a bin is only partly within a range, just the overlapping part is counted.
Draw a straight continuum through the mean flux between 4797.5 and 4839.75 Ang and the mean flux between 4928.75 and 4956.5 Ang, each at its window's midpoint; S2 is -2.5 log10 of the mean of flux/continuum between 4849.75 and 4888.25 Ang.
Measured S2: 0.11 mag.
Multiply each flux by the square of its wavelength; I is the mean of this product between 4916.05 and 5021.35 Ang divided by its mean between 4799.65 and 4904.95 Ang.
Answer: 1.03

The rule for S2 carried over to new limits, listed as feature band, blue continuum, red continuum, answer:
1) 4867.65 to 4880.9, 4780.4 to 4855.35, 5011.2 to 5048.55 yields 0.06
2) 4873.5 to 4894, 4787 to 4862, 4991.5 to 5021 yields 0.03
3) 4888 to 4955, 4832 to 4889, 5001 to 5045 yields -0.05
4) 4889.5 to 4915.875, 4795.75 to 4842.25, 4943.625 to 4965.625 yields 0.02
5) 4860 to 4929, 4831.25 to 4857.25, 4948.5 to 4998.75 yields 0.05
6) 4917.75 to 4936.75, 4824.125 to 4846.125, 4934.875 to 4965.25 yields 0.05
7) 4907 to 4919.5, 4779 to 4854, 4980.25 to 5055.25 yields 0.03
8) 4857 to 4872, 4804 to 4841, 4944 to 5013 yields 0.20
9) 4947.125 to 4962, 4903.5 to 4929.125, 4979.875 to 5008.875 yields -0.05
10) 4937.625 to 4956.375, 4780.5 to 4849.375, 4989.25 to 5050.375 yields -0.04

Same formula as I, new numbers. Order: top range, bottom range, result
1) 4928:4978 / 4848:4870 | 1.17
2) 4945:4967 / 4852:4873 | 1.20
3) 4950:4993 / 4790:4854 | 1.03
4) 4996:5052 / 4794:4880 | 1.03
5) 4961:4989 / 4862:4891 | 1.12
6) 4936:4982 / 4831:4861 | 1.08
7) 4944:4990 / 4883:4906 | 1.04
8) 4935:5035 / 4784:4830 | 1.01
